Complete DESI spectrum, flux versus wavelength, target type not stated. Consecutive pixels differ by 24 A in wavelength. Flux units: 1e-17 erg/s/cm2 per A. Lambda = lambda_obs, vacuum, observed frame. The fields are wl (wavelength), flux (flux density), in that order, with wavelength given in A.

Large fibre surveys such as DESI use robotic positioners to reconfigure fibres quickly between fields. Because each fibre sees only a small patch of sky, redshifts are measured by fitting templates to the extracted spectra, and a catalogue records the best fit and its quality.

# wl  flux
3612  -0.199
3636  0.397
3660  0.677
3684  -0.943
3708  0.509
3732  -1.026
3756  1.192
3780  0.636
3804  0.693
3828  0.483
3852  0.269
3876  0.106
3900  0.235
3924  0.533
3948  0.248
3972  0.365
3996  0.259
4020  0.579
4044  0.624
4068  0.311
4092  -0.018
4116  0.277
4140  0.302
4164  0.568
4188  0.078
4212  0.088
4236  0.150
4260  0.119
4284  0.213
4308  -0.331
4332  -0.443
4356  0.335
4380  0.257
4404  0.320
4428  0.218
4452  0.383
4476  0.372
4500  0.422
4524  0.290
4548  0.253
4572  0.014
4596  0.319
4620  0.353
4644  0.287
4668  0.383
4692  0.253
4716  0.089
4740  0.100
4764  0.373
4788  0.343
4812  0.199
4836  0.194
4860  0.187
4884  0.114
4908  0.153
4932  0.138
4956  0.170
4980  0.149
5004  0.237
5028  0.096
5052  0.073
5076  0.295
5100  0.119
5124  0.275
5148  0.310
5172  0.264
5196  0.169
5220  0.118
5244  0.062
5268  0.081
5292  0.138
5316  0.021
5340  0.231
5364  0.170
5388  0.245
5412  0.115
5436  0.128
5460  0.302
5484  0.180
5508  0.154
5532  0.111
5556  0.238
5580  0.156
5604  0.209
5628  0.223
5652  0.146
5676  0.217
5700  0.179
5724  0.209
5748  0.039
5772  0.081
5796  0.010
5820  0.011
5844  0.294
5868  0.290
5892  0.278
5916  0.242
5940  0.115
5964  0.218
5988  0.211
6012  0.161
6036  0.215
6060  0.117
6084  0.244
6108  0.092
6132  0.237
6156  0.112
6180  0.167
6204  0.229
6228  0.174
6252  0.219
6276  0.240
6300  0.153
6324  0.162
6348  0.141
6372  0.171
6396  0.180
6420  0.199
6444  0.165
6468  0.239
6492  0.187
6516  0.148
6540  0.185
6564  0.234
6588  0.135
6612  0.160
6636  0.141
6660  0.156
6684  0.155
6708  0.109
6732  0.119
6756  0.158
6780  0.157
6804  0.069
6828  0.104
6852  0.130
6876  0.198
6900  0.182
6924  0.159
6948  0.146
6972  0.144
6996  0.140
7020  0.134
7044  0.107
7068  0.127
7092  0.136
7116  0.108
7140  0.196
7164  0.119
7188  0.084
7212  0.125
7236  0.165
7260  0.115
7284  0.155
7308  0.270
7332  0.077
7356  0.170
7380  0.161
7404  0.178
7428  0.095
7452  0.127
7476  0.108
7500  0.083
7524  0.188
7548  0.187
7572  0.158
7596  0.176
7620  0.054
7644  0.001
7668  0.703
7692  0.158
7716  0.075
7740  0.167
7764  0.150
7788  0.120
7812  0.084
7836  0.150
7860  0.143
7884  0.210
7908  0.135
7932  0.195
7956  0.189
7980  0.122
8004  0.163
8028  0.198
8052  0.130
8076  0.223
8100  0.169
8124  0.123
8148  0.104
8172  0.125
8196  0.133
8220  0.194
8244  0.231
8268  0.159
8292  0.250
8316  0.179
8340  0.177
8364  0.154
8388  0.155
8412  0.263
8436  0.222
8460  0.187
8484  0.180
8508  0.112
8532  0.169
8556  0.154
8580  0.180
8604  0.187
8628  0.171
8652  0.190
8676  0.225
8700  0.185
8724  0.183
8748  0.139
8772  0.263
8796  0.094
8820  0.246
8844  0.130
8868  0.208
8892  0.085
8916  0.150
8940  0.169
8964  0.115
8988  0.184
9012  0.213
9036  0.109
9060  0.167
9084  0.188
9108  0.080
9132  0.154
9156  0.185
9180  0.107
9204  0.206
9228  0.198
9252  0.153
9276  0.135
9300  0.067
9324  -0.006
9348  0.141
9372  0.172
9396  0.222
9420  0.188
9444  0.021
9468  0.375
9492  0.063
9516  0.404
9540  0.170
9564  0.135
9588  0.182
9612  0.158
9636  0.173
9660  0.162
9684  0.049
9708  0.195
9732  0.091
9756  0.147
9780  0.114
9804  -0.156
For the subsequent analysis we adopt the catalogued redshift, 1.057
